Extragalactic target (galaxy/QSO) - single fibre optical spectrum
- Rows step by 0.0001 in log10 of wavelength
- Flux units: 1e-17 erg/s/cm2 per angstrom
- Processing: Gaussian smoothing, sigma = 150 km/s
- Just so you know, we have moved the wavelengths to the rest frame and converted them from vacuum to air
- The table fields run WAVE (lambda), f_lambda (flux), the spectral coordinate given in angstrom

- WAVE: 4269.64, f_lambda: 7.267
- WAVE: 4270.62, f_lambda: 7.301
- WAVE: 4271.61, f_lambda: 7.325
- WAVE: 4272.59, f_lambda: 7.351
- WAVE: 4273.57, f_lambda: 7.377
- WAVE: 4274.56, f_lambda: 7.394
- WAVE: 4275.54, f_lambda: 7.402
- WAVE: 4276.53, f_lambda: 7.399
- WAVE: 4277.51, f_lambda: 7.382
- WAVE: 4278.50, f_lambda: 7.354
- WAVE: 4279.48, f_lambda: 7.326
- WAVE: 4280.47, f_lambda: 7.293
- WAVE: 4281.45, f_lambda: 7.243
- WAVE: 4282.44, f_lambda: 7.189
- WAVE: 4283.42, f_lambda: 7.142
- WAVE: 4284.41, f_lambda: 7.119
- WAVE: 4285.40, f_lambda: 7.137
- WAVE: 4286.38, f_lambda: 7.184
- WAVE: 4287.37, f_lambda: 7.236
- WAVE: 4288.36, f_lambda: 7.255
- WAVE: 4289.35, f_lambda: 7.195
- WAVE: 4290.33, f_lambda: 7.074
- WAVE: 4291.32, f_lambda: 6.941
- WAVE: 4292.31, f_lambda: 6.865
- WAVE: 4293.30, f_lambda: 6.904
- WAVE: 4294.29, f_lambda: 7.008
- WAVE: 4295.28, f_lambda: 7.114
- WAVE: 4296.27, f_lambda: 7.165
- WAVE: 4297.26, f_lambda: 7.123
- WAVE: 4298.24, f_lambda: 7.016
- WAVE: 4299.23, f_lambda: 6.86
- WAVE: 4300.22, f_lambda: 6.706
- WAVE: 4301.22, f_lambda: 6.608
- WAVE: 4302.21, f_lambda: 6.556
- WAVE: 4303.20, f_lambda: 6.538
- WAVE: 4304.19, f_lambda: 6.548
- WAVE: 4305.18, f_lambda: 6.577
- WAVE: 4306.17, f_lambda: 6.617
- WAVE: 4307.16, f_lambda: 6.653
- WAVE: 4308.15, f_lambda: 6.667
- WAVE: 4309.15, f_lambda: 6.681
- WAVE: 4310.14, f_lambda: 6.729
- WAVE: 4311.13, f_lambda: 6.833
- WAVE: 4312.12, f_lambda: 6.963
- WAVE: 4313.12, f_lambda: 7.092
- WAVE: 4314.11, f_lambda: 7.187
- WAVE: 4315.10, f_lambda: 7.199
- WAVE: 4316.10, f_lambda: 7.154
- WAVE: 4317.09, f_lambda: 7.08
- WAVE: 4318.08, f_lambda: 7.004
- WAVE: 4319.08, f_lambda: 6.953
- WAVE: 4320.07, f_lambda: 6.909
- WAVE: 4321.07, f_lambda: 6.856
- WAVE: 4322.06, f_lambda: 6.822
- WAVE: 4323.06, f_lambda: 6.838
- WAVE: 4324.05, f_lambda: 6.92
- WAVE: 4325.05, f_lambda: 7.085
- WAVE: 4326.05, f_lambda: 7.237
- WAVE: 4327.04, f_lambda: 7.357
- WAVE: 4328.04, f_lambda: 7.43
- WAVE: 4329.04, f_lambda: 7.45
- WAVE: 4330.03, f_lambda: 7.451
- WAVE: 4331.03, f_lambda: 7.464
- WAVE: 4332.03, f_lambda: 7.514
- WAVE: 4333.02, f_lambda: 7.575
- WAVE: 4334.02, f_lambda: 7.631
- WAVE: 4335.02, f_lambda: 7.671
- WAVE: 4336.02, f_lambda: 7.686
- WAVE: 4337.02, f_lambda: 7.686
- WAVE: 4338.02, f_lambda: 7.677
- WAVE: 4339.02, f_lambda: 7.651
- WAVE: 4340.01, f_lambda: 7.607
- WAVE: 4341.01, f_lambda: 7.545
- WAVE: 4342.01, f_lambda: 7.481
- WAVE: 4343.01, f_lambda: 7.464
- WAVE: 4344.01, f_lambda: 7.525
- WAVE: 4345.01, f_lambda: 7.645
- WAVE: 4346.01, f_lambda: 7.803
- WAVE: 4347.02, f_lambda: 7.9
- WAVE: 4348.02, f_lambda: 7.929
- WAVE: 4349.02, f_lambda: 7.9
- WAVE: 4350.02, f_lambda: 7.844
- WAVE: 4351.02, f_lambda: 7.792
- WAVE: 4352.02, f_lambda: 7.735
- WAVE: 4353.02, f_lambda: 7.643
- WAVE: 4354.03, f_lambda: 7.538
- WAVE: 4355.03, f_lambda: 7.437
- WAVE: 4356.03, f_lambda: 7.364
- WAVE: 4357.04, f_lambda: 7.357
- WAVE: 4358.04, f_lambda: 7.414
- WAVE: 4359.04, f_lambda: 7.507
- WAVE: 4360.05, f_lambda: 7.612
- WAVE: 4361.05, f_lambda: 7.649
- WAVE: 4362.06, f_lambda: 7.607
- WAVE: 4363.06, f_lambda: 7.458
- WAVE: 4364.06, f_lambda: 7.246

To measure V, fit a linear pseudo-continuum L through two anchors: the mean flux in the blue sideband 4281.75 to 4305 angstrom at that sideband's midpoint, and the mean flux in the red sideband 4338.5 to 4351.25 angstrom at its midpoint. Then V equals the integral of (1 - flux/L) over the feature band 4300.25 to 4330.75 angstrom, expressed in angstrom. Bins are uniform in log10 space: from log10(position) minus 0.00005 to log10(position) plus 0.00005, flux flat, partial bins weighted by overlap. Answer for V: 1.5 angstrom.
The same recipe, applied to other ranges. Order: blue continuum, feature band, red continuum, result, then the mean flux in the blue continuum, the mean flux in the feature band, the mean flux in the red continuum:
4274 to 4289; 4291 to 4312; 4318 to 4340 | 1.42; 7.27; 6.8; 7.32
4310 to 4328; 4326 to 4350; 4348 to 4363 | -0.90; 7.03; 7.61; 7.61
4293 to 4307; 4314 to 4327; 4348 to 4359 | 0.17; 6.81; 7.03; 7.62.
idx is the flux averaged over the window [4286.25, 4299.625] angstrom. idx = 7.07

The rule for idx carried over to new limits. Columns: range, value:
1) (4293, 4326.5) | 6.89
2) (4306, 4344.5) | 7.22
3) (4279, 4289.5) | 7.21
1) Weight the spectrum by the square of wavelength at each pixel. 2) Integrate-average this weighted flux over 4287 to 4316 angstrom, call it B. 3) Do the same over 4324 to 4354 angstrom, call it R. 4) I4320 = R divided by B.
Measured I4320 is 1.12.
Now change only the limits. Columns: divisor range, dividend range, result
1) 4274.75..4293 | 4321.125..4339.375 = 1.05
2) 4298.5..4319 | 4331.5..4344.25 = 1.13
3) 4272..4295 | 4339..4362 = 1.09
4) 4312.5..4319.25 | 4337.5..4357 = 1.09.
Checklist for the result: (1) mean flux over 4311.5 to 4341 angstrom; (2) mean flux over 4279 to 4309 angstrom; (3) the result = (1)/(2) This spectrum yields 1.05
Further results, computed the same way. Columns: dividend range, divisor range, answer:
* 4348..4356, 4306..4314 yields 1.13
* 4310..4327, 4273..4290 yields 0.96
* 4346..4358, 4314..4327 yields 1.09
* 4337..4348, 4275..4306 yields 1.09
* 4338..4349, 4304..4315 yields 1.13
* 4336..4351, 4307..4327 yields 1.11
